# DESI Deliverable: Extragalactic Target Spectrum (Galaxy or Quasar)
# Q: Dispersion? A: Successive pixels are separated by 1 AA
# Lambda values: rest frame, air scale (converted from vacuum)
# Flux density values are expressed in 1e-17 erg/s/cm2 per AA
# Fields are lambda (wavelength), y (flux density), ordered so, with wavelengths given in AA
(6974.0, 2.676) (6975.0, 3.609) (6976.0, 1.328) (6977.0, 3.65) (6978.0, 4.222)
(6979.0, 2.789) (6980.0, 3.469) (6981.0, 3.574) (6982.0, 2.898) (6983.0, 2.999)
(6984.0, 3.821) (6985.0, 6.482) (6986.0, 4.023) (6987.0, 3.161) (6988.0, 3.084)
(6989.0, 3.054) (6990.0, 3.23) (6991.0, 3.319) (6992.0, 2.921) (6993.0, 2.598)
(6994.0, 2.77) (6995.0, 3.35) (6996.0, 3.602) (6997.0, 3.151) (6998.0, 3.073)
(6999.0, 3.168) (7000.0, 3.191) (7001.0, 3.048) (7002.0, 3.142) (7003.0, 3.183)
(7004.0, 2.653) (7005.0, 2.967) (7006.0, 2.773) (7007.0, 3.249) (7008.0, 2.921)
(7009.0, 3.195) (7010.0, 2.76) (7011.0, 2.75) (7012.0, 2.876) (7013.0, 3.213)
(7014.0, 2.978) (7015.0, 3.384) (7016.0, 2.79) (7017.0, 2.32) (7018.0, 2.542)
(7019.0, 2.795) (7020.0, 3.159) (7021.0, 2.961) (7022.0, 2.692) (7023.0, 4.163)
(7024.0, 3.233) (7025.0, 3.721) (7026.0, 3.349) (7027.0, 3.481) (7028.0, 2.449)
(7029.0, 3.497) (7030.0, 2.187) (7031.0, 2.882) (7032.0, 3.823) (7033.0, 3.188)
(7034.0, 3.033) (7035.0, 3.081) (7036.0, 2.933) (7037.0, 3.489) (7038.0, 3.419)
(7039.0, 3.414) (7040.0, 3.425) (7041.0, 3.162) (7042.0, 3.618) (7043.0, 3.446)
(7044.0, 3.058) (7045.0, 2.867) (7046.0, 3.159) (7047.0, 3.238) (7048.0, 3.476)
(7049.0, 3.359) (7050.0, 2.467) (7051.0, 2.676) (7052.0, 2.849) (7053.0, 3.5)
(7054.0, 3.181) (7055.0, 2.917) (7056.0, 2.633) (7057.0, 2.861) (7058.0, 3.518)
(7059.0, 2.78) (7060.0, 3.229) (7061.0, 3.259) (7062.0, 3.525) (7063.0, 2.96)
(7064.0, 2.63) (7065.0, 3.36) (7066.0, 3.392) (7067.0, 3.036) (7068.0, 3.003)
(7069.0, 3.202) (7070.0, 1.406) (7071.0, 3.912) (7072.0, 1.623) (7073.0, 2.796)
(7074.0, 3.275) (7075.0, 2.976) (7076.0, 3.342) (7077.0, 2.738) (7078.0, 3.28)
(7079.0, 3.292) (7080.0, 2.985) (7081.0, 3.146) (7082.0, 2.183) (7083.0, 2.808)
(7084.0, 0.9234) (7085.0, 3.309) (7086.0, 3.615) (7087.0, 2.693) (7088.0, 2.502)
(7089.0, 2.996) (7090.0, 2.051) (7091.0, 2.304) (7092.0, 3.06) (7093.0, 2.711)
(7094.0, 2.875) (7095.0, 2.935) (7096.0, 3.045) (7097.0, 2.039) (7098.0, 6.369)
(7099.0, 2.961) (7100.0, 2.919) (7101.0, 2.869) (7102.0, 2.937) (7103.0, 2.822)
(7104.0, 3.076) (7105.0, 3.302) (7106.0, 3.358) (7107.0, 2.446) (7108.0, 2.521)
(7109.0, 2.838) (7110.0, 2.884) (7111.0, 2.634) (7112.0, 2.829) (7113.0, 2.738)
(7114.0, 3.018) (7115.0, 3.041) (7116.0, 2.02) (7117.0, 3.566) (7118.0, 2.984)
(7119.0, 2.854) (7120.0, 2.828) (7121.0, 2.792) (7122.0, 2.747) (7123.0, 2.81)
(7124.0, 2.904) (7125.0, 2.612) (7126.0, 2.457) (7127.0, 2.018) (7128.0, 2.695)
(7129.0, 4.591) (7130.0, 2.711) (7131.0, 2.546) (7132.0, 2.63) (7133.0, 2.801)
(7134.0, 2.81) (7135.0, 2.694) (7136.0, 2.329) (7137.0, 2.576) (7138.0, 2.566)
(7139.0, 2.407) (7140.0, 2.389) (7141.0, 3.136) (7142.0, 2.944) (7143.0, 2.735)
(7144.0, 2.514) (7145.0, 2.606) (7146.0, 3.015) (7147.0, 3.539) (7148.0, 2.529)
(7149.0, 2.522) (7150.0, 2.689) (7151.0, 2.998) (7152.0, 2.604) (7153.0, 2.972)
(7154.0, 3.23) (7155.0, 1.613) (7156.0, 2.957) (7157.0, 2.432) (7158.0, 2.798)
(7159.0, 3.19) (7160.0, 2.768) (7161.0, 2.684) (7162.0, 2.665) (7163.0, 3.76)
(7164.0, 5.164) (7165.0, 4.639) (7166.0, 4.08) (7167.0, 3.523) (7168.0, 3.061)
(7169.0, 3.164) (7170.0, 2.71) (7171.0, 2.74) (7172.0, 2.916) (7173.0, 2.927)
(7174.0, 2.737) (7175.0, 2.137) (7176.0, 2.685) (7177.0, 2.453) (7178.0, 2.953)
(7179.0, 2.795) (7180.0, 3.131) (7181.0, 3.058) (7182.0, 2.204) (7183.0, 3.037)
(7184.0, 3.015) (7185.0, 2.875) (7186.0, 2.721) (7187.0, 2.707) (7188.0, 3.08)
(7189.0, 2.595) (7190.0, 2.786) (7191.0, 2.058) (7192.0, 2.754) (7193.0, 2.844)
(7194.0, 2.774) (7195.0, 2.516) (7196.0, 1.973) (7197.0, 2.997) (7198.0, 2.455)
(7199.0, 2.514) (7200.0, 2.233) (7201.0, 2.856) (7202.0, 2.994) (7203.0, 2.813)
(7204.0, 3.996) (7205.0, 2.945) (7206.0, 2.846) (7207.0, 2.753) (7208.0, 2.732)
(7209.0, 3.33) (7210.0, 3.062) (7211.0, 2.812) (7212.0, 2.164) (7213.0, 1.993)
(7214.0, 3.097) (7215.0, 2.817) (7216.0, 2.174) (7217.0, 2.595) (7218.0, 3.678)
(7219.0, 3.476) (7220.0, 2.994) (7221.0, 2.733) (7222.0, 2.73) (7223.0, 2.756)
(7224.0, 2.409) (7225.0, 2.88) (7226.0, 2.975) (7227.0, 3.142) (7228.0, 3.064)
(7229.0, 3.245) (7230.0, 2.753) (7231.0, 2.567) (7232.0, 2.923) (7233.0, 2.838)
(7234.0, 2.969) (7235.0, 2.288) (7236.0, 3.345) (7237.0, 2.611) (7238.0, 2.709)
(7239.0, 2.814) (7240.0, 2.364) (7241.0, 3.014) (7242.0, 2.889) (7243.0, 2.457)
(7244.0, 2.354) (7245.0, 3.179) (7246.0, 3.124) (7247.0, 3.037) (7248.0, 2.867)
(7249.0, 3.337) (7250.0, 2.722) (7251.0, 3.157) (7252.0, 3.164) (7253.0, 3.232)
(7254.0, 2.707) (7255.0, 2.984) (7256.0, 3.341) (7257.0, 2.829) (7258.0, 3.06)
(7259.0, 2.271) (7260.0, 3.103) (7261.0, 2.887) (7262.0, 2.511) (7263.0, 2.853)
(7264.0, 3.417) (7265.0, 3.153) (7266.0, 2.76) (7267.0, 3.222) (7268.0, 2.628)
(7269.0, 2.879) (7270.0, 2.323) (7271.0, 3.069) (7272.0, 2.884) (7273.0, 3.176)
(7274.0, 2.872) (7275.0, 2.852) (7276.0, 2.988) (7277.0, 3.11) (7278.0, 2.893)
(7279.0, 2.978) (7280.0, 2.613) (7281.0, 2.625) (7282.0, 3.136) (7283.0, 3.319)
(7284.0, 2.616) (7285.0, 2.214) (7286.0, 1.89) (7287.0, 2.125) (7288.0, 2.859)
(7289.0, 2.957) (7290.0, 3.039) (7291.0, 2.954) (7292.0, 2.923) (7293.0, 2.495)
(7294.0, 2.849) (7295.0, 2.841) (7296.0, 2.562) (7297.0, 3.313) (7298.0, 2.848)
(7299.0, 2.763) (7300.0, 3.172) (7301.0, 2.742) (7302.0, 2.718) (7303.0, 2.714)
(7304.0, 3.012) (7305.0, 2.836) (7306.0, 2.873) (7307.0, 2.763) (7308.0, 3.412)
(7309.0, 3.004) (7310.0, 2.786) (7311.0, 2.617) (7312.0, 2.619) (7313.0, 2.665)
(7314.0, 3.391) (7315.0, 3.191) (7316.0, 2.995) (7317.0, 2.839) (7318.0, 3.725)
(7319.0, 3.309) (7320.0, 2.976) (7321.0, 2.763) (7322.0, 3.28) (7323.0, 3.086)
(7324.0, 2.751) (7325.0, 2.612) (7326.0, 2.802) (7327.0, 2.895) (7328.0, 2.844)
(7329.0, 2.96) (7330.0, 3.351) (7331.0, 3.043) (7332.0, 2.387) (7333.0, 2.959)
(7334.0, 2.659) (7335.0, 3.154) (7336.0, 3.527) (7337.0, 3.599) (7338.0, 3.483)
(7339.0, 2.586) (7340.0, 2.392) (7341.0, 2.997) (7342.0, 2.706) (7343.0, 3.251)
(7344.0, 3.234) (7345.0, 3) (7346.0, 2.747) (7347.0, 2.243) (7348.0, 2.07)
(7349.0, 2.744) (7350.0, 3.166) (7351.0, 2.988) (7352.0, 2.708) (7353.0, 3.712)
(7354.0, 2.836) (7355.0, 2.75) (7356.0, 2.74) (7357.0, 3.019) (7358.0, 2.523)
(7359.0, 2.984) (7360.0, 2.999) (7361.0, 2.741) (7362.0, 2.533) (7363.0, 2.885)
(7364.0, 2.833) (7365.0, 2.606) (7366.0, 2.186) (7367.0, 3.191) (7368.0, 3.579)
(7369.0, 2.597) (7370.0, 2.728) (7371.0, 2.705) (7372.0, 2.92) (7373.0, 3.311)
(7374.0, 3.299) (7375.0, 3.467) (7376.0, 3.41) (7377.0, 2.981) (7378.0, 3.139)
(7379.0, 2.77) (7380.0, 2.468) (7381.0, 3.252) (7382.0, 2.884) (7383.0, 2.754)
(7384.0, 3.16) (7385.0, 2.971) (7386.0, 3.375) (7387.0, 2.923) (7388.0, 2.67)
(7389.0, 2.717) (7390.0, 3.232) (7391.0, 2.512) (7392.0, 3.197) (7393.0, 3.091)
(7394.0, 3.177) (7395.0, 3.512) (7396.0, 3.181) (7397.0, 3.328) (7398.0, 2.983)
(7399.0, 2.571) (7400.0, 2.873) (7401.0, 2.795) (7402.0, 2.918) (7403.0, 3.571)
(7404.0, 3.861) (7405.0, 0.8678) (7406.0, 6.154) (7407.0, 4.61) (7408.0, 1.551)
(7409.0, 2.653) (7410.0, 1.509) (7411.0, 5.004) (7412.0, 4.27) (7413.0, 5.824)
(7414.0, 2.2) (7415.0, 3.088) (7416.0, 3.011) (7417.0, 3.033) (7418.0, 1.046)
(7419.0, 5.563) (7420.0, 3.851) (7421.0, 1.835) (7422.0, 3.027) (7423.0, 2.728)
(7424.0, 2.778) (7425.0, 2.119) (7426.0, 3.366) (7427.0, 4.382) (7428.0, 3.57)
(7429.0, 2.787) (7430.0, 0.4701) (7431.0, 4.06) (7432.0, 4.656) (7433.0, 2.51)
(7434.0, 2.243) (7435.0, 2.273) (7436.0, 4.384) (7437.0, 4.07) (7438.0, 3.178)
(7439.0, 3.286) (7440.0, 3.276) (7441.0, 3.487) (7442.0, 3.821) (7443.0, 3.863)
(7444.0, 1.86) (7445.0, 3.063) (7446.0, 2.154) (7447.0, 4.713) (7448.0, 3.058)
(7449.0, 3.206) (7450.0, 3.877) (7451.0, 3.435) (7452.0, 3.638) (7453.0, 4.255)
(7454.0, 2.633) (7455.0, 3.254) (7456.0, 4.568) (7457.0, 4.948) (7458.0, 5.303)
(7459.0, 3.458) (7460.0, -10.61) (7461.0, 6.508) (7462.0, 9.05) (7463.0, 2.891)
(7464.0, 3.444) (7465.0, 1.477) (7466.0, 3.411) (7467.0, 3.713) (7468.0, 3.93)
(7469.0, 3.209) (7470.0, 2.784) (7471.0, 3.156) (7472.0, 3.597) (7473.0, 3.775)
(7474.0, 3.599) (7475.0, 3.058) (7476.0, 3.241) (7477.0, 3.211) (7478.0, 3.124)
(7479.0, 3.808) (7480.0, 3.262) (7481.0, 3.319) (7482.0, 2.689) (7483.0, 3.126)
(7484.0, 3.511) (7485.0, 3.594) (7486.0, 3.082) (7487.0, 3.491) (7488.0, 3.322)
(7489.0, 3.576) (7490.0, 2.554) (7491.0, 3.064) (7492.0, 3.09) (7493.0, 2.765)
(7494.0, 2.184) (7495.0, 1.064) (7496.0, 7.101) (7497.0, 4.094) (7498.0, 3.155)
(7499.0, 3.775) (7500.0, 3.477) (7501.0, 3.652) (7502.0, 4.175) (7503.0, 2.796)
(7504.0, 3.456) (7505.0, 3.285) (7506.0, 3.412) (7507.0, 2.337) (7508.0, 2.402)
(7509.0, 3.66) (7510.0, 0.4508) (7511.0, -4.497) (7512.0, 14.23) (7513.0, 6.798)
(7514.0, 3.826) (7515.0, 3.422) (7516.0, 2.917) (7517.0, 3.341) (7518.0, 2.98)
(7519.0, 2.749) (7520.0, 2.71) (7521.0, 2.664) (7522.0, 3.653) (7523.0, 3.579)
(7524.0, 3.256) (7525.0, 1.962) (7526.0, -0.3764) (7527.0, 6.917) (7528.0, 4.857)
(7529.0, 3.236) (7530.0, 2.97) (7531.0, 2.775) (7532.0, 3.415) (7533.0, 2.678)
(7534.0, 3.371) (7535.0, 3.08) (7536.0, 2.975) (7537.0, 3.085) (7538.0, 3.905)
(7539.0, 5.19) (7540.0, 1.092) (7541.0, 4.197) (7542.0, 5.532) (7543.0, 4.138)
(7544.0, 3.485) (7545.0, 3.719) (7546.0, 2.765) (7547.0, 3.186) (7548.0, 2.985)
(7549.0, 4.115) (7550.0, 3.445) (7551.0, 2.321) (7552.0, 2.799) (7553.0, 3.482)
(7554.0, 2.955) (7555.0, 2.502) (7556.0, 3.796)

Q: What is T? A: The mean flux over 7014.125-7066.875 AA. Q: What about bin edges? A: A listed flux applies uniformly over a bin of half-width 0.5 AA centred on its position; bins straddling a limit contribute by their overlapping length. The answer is 3.12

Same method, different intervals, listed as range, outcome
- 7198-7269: 2.87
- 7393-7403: 3.07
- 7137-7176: 2.94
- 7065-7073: 2.83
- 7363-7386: 2.97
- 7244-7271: 2.94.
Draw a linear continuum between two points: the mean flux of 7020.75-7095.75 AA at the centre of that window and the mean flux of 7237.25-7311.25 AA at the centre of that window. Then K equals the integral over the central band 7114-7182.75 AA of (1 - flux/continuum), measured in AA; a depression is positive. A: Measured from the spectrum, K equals 1.8 AA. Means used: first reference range 3.02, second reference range 2.86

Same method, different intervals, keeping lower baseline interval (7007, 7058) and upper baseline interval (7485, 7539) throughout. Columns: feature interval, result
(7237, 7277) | 3.9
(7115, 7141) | 3.3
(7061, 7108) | 2.9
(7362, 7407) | 3.1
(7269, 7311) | 5.2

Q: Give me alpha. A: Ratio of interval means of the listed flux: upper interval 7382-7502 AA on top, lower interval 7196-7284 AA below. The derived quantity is 1.1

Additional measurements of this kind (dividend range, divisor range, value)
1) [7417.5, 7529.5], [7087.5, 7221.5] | 1.15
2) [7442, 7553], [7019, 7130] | 1.11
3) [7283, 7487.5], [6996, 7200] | 1.04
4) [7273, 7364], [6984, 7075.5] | 0.93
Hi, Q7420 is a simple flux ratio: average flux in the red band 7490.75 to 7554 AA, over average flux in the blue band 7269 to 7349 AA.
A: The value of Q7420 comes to 1.17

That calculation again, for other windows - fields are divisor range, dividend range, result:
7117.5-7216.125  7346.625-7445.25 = 1.08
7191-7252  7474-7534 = 1.18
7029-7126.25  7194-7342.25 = 0.97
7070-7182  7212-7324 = 1.00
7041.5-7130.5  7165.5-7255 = 0.96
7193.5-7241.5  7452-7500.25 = 1.17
